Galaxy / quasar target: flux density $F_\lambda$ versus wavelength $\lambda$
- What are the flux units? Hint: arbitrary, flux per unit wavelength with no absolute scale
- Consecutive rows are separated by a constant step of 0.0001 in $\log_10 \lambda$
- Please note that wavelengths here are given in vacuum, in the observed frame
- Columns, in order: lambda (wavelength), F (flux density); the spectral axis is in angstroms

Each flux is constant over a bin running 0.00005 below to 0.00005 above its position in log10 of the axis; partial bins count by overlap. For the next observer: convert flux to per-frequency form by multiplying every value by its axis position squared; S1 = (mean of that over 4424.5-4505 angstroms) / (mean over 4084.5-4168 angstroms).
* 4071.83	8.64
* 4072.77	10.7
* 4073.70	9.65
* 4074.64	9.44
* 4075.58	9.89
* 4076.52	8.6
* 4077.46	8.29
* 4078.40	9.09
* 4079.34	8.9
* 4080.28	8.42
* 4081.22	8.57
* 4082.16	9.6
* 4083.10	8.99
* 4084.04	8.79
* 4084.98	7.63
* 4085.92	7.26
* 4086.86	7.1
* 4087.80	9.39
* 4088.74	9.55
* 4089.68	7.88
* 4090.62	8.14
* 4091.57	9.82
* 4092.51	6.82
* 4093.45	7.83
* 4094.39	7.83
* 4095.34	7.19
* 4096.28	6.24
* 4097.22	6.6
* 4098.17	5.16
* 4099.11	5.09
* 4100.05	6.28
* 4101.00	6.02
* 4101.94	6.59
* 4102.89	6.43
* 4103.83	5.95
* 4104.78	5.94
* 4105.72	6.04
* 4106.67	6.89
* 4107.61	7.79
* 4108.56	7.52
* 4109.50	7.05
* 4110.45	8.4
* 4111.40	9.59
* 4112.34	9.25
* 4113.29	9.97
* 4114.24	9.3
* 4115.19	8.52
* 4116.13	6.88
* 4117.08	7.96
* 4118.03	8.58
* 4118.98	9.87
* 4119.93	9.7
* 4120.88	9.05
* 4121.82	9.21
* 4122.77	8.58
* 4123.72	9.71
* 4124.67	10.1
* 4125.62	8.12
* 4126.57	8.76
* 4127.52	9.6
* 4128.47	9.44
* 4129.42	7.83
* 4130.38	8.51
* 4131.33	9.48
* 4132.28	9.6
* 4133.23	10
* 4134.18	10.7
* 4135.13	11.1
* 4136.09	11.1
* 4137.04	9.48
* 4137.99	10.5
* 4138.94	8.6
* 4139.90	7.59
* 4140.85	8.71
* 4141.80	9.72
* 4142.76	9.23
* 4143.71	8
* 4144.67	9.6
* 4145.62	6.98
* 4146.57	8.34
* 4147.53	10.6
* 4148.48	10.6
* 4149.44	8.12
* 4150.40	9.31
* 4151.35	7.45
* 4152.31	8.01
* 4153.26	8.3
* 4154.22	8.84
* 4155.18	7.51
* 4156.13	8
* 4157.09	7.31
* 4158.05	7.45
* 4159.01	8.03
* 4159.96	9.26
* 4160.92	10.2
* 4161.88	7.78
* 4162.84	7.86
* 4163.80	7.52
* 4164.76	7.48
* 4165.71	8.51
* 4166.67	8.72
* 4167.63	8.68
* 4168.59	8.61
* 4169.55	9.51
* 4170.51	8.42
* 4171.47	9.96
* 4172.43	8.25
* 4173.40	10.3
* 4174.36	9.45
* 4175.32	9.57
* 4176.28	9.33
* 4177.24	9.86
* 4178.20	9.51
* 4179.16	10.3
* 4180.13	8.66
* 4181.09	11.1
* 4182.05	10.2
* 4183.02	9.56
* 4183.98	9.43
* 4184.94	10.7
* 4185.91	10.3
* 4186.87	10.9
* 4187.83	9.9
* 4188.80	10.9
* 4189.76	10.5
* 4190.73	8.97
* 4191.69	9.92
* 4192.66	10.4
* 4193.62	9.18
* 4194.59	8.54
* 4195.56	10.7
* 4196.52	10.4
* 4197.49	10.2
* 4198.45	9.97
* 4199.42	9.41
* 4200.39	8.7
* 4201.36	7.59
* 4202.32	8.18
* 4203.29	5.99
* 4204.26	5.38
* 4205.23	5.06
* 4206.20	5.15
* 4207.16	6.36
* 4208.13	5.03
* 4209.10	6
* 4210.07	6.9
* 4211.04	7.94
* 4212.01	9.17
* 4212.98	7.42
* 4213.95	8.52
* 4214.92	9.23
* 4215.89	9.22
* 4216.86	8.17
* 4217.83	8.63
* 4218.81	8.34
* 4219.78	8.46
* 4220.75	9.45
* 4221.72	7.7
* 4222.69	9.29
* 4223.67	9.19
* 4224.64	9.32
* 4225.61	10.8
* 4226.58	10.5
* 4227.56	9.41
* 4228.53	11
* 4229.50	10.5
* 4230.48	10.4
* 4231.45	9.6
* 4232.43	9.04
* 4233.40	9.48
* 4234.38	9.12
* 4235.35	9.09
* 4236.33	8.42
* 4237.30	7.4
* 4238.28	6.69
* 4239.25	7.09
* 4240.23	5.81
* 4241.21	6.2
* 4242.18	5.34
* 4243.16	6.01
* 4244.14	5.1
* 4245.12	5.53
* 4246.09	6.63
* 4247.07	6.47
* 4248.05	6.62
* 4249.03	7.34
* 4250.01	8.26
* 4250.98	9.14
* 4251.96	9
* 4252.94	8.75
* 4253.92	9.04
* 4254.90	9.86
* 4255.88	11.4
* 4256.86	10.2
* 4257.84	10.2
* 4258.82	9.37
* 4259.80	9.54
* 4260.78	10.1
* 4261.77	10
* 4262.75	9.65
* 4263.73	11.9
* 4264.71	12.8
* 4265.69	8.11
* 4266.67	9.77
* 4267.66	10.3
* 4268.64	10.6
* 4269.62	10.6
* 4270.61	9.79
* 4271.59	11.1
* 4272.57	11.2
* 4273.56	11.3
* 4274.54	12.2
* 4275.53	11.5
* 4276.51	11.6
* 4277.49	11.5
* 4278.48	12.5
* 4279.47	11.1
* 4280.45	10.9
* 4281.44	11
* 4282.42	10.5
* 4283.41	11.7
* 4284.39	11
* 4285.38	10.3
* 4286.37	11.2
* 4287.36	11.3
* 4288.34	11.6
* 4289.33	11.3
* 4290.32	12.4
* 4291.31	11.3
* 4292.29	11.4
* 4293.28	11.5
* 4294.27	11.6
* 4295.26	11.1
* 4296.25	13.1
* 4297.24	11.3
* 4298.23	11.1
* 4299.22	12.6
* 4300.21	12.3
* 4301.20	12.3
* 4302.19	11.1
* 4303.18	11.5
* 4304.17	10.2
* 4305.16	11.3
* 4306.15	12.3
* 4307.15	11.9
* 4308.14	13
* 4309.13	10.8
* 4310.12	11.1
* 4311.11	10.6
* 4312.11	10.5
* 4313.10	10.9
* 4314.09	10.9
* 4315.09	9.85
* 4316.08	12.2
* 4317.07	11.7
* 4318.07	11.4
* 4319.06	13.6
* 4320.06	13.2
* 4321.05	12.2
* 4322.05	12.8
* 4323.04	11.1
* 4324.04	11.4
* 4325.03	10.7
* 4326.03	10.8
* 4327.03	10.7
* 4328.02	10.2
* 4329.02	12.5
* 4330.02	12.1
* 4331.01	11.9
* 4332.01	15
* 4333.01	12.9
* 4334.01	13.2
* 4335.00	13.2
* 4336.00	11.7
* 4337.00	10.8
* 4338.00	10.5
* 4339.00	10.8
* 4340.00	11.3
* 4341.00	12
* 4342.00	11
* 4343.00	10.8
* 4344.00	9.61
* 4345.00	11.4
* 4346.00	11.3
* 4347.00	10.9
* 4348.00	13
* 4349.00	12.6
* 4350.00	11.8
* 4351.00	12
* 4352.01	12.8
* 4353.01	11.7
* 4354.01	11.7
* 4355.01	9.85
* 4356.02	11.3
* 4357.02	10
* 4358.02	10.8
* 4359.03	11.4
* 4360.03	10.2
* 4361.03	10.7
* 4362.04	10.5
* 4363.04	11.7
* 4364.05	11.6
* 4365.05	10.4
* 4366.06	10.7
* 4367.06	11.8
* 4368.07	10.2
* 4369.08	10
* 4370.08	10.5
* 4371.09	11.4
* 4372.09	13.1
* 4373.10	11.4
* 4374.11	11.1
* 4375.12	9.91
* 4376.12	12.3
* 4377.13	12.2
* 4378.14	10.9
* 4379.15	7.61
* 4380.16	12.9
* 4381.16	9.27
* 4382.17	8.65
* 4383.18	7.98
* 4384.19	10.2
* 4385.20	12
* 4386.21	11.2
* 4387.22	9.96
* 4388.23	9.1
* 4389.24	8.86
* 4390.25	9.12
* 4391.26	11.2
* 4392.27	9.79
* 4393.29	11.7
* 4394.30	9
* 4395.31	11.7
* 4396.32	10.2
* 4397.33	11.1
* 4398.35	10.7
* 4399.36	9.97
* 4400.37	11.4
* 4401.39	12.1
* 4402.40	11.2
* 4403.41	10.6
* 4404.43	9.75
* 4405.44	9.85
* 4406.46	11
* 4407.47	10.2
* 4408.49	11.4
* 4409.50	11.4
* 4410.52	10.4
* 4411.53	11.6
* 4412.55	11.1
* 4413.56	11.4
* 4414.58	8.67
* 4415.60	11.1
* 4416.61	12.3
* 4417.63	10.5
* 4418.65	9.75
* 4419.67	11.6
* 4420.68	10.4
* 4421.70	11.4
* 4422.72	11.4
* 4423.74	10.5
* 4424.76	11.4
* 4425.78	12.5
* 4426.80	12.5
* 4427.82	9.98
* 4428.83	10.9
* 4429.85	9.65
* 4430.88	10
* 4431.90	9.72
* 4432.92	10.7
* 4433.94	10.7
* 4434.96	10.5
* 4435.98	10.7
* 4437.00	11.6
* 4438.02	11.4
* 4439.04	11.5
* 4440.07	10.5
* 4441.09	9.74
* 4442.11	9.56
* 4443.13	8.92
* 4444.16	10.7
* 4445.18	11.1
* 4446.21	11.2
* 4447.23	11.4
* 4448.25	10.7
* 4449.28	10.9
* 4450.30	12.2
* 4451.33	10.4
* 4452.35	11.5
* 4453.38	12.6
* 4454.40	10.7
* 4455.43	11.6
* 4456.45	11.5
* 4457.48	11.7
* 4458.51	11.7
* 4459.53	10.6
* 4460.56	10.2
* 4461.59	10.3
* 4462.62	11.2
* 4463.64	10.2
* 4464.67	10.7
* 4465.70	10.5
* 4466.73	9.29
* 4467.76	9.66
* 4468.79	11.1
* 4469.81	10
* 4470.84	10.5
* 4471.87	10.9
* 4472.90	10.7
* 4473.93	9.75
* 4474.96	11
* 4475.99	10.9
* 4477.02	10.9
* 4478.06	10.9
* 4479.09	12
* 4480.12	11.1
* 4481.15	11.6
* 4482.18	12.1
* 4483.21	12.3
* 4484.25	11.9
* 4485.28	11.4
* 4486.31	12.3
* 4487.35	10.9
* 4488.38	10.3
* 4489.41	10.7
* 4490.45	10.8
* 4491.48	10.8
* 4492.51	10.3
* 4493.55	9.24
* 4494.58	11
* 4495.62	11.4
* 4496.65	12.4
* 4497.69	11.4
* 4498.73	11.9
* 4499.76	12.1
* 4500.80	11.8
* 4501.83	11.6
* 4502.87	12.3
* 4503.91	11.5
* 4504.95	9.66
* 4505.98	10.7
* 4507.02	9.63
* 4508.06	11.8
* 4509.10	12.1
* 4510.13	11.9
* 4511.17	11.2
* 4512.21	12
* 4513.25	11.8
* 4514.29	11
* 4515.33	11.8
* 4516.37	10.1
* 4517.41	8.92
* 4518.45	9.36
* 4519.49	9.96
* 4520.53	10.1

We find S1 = 1.54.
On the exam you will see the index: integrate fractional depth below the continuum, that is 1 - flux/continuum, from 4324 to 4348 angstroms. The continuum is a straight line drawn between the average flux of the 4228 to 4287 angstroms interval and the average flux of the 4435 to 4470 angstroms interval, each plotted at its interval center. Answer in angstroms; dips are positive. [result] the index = -3.7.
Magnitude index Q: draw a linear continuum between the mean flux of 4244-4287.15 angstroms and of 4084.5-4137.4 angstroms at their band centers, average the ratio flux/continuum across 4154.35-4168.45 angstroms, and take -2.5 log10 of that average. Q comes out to 0.08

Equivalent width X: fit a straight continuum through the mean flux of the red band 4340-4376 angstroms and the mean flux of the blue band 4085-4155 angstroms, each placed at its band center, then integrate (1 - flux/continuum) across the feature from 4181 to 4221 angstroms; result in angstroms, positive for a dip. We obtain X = 2.7 angstroms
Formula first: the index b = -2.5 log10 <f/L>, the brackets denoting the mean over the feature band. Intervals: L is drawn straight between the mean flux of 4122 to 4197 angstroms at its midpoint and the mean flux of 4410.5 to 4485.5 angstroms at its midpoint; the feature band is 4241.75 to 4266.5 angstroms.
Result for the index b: 0.13 mag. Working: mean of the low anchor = 9.21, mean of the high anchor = 10.9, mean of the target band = 8.68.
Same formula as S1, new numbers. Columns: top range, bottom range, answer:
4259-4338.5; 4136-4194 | 1.33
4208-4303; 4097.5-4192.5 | 1.16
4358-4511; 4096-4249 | 1.44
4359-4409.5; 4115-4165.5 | 1.35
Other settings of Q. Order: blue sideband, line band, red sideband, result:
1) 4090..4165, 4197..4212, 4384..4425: 0.23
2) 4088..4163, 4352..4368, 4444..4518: -0.09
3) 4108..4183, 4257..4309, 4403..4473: -0.14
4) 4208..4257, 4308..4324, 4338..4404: -0.18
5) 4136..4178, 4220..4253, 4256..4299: 0.24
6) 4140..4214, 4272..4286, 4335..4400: -0.15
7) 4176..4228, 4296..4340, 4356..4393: -0.17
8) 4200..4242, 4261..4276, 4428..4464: -0.22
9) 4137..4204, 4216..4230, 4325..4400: 0.03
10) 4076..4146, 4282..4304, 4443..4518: -0.19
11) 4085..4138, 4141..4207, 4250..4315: 0.04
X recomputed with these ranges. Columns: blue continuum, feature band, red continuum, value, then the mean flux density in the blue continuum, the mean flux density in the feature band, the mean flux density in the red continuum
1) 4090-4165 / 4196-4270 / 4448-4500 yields 5.1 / 8.34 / 8.54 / 11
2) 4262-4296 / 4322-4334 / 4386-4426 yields -1.0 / 11.1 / 11.9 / 10.7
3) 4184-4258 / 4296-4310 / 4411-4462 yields -3.4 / 8.51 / 11.7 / 10.9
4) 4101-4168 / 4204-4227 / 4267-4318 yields 4.6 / 8.57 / 7.99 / 11.3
